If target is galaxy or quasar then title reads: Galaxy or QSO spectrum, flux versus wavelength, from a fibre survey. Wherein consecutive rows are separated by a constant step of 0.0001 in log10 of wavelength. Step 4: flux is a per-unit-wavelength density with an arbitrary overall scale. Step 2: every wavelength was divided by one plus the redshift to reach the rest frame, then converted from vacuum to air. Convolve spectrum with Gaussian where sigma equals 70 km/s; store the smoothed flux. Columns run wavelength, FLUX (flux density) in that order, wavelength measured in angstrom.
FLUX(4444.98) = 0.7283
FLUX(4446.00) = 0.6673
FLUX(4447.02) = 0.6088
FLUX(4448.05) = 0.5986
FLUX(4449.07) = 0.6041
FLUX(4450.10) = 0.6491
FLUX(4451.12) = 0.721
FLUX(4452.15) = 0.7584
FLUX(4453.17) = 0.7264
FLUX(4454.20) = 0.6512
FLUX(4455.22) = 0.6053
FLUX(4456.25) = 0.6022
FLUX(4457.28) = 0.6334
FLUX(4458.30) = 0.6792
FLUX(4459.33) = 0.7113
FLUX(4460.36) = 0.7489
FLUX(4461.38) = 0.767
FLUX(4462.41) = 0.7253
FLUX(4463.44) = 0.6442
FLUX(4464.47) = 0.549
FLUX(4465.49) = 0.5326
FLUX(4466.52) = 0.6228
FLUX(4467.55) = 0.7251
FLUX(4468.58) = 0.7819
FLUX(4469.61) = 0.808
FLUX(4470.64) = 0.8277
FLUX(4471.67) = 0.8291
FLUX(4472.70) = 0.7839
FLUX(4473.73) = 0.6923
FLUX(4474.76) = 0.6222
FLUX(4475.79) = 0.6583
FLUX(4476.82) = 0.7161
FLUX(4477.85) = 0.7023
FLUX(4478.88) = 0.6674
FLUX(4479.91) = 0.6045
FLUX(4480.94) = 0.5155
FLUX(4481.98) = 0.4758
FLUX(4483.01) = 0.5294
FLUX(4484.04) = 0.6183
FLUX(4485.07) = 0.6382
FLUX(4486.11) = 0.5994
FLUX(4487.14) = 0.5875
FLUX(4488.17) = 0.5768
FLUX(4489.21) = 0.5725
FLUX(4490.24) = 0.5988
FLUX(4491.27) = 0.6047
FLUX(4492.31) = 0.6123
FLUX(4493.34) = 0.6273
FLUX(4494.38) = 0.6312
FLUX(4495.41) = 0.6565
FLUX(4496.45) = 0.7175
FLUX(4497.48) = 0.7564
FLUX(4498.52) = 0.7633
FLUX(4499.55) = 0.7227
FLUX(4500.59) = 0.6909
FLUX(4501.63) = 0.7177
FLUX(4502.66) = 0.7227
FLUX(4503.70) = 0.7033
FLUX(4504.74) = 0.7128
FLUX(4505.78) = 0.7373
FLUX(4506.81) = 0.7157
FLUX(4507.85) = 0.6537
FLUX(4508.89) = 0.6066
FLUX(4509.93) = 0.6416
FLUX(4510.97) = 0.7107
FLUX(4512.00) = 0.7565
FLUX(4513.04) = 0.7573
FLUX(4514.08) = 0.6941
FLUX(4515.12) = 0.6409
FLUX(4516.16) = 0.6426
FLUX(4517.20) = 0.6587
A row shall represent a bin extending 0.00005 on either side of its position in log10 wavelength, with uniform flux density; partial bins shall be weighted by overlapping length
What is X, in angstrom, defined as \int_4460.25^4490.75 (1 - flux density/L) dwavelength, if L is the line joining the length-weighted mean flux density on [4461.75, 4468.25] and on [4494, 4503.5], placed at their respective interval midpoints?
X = 0.2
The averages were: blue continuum 0.64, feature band 0.656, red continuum 0.71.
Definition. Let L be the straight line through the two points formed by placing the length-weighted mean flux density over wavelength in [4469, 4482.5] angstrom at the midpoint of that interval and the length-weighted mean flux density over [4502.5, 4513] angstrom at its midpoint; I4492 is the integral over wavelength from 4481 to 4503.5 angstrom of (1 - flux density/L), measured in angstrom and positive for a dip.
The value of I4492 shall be 1.8 angstrom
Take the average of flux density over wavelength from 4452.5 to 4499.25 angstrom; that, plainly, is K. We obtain 0.661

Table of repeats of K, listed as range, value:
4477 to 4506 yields 0.645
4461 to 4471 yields 0.695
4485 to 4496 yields 0.609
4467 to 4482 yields 0.701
